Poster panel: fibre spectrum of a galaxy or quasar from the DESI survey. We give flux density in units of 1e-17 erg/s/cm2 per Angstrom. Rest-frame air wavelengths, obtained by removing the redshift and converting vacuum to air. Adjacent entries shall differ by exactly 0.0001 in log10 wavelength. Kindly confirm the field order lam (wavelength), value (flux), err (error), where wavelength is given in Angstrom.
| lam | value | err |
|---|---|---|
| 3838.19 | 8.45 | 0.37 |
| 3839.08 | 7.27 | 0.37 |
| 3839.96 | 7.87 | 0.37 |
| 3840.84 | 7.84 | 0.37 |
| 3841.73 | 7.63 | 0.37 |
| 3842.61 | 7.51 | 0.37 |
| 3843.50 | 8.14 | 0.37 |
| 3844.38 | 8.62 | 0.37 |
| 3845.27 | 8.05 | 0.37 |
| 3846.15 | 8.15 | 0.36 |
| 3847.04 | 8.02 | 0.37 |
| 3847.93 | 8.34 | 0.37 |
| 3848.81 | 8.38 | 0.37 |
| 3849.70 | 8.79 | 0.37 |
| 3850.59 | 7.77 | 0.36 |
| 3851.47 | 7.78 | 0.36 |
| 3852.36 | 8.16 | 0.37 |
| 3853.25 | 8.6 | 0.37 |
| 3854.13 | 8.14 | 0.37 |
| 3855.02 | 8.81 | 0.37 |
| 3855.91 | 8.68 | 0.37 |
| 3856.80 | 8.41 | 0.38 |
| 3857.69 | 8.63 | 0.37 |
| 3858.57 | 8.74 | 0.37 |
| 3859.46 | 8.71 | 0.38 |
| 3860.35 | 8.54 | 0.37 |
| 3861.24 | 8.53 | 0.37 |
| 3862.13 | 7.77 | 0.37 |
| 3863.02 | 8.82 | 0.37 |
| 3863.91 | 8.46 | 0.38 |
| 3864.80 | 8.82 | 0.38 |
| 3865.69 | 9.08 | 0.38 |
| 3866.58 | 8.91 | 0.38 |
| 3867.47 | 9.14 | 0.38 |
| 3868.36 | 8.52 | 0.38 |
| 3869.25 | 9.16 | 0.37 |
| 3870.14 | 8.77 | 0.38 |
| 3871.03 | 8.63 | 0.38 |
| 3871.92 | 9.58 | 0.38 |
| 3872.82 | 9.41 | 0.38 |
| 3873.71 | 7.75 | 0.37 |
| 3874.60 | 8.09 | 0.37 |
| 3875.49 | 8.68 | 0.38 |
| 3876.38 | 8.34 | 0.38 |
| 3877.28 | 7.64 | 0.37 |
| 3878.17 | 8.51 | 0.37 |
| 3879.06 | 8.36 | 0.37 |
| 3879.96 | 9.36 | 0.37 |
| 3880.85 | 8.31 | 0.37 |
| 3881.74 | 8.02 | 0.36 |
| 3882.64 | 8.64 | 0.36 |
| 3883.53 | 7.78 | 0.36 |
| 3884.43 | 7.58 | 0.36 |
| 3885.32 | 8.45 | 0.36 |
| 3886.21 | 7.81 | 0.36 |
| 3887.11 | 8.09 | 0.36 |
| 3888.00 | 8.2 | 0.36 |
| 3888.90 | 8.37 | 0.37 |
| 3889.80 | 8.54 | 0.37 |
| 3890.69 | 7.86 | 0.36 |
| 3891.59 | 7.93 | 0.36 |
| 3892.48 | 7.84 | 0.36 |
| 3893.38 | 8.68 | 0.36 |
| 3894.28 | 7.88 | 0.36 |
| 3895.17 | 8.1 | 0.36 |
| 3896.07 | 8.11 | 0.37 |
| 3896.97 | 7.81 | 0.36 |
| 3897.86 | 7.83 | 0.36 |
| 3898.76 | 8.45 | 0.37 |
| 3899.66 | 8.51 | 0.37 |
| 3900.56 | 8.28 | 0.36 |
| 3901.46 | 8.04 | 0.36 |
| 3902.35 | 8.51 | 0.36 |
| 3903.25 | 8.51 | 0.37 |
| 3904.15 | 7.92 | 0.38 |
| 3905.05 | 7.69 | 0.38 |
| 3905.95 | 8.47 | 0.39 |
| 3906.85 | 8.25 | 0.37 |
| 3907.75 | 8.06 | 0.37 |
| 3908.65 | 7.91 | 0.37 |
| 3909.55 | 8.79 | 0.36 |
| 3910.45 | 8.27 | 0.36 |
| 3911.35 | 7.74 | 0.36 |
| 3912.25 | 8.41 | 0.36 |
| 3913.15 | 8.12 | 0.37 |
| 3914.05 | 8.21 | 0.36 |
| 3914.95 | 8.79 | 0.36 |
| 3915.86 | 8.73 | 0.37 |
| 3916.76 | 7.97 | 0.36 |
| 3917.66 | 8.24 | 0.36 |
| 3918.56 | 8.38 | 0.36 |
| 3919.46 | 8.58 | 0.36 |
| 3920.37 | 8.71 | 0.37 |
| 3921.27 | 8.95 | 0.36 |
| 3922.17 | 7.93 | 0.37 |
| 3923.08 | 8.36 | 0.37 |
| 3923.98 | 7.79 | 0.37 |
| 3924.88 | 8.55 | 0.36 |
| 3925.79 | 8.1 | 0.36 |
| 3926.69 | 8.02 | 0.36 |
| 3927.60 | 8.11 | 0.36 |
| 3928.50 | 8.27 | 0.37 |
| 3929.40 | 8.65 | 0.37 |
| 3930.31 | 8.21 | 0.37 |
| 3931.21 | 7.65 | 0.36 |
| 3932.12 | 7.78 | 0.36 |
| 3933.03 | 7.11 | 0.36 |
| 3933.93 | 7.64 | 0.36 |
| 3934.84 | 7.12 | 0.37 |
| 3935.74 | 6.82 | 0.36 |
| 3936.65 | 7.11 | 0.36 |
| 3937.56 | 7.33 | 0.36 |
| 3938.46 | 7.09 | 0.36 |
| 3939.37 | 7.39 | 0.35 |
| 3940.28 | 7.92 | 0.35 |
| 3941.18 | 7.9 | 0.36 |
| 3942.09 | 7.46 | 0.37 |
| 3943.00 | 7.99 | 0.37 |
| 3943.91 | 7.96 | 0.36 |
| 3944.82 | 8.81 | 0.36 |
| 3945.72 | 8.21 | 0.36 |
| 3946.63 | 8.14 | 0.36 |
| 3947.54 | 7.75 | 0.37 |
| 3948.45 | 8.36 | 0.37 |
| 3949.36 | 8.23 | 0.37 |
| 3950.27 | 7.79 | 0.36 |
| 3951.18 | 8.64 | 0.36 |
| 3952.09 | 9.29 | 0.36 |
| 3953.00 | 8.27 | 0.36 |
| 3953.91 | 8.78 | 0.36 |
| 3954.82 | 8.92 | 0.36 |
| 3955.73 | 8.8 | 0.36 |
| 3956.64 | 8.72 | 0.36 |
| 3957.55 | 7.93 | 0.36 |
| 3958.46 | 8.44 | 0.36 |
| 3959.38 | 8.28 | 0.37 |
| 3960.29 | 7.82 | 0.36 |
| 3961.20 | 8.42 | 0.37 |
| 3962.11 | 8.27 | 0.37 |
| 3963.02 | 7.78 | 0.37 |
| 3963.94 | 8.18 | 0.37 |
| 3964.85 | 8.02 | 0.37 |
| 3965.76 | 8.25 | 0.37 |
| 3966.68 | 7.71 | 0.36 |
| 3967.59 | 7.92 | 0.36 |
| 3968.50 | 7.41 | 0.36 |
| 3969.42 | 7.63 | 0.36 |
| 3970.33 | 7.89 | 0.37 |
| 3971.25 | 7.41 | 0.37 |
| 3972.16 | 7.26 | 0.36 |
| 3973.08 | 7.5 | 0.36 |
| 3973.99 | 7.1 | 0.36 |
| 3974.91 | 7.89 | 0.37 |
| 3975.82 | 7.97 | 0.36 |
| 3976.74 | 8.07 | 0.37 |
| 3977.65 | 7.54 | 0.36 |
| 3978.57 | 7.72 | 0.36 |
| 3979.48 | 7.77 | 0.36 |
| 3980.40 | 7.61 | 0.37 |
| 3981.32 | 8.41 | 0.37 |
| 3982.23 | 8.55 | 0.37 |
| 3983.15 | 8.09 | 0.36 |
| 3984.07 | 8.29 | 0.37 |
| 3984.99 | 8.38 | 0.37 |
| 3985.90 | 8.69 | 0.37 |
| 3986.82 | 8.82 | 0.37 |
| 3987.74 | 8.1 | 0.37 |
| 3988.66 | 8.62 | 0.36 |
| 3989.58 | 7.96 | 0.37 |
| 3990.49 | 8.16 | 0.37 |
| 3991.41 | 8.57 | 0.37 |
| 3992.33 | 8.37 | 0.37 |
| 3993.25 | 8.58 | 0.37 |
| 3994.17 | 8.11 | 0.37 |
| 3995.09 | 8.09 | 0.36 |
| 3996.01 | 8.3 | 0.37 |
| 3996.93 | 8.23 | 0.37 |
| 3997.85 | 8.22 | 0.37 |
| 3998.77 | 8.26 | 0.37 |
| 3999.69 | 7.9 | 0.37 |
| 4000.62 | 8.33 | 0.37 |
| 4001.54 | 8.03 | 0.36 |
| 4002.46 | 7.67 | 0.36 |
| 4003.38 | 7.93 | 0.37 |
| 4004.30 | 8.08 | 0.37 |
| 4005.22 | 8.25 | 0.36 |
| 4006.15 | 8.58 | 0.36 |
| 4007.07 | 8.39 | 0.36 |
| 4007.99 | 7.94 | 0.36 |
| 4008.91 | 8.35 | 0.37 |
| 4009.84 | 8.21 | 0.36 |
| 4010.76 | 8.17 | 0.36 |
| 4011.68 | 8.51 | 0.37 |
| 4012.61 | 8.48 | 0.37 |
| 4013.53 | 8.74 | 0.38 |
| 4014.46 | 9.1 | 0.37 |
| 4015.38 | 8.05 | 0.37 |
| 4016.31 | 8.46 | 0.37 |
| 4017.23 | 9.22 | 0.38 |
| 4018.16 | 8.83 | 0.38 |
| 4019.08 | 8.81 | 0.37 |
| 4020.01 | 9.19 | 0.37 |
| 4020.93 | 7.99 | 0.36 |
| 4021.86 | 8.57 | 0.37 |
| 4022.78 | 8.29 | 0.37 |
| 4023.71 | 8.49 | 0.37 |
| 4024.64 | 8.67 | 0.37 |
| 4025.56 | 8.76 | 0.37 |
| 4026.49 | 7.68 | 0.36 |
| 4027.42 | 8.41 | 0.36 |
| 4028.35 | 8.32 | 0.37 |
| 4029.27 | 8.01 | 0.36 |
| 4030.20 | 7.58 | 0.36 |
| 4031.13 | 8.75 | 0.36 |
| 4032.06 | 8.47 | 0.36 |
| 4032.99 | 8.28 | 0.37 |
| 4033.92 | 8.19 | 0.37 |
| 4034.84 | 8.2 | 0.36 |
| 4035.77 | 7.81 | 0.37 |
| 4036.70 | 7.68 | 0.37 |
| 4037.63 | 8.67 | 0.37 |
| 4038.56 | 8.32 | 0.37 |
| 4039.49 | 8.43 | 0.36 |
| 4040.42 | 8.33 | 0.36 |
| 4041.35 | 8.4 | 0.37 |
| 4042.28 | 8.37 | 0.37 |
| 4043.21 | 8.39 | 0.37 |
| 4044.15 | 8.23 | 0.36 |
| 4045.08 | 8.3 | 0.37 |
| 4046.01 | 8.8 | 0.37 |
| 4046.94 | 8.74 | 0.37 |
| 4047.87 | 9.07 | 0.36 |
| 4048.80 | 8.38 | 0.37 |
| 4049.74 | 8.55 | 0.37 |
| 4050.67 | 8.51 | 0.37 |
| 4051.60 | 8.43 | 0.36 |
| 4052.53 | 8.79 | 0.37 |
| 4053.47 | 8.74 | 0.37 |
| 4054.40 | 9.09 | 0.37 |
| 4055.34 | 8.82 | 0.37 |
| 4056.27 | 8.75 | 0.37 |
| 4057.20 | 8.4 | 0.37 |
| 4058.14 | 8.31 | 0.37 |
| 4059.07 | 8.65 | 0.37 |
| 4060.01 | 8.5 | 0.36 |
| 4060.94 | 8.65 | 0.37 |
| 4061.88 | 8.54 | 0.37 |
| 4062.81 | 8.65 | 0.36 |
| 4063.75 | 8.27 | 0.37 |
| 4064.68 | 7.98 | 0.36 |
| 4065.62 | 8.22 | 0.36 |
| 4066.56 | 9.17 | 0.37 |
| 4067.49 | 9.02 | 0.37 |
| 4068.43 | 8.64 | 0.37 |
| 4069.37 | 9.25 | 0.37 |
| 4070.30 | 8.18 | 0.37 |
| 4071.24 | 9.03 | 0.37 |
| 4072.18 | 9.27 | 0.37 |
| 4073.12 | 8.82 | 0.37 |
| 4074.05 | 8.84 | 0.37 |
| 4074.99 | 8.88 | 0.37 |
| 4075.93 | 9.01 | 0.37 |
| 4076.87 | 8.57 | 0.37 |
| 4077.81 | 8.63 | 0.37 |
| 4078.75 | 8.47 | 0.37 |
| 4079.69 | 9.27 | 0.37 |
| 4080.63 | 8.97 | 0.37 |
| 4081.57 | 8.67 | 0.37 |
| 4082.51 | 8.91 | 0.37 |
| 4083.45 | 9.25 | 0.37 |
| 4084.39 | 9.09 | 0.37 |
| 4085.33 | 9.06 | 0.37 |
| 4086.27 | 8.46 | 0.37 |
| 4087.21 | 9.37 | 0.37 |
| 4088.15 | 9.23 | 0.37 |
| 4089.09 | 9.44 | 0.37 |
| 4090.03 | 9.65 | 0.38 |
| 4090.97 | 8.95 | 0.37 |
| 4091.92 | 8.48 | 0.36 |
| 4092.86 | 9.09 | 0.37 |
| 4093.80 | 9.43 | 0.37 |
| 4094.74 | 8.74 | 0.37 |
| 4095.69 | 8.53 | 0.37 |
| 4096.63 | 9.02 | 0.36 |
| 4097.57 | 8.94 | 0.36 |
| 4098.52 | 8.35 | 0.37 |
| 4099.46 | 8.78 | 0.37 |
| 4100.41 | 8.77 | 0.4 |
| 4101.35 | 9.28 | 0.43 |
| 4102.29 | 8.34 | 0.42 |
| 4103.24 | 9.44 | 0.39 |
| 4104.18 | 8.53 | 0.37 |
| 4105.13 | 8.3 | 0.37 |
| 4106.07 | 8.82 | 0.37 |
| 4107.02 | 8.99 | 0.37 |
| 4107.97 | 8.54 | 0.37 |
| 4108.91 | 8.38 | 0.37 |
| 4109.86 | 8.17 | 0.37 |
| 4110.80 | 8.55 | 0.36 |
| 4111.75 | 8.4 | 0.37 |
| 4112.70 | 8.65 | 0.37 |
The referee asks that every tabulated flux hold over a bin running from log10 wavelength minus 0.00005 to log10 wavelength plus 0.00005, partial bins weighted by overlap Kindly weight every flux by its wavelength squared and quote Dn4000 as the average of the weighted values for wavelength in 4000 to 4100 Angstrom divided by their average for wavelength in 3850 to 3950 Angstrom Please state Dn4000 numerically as 1.1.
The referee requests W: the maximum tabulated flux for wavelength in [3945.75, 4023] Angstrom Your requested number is 9.29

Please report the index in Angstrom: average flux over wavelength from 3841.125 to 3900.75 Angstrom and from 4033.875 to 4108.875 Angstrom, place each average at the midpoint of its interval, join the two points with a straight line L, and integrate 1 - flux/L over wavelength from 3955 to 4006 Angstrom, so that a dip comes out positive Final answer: 2.8 Angstrom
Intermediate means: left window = 8.36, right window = 8.71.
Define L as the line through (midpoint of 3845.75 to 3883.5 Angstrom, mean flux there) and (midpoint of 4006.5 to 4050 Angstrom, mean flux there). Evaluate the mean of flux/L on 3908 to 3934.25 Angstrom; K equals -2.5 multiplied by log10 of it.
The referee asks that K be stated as 0.04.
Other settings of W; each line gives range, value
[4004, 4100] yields 9.65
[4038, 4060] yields 9.09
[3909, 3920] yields 8.79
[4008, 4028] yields 9.22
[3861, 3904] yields 9.58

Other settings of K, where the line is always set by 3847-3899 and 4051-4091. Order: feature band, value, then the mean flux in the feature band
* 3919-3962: 0.058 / 8.09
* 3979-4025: 0.041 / 8.35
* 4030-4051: 0.047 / 8.38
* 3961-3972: 0.094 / 7.88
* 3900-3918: 0.029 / 8.25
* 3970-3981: 0.129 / 7.65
